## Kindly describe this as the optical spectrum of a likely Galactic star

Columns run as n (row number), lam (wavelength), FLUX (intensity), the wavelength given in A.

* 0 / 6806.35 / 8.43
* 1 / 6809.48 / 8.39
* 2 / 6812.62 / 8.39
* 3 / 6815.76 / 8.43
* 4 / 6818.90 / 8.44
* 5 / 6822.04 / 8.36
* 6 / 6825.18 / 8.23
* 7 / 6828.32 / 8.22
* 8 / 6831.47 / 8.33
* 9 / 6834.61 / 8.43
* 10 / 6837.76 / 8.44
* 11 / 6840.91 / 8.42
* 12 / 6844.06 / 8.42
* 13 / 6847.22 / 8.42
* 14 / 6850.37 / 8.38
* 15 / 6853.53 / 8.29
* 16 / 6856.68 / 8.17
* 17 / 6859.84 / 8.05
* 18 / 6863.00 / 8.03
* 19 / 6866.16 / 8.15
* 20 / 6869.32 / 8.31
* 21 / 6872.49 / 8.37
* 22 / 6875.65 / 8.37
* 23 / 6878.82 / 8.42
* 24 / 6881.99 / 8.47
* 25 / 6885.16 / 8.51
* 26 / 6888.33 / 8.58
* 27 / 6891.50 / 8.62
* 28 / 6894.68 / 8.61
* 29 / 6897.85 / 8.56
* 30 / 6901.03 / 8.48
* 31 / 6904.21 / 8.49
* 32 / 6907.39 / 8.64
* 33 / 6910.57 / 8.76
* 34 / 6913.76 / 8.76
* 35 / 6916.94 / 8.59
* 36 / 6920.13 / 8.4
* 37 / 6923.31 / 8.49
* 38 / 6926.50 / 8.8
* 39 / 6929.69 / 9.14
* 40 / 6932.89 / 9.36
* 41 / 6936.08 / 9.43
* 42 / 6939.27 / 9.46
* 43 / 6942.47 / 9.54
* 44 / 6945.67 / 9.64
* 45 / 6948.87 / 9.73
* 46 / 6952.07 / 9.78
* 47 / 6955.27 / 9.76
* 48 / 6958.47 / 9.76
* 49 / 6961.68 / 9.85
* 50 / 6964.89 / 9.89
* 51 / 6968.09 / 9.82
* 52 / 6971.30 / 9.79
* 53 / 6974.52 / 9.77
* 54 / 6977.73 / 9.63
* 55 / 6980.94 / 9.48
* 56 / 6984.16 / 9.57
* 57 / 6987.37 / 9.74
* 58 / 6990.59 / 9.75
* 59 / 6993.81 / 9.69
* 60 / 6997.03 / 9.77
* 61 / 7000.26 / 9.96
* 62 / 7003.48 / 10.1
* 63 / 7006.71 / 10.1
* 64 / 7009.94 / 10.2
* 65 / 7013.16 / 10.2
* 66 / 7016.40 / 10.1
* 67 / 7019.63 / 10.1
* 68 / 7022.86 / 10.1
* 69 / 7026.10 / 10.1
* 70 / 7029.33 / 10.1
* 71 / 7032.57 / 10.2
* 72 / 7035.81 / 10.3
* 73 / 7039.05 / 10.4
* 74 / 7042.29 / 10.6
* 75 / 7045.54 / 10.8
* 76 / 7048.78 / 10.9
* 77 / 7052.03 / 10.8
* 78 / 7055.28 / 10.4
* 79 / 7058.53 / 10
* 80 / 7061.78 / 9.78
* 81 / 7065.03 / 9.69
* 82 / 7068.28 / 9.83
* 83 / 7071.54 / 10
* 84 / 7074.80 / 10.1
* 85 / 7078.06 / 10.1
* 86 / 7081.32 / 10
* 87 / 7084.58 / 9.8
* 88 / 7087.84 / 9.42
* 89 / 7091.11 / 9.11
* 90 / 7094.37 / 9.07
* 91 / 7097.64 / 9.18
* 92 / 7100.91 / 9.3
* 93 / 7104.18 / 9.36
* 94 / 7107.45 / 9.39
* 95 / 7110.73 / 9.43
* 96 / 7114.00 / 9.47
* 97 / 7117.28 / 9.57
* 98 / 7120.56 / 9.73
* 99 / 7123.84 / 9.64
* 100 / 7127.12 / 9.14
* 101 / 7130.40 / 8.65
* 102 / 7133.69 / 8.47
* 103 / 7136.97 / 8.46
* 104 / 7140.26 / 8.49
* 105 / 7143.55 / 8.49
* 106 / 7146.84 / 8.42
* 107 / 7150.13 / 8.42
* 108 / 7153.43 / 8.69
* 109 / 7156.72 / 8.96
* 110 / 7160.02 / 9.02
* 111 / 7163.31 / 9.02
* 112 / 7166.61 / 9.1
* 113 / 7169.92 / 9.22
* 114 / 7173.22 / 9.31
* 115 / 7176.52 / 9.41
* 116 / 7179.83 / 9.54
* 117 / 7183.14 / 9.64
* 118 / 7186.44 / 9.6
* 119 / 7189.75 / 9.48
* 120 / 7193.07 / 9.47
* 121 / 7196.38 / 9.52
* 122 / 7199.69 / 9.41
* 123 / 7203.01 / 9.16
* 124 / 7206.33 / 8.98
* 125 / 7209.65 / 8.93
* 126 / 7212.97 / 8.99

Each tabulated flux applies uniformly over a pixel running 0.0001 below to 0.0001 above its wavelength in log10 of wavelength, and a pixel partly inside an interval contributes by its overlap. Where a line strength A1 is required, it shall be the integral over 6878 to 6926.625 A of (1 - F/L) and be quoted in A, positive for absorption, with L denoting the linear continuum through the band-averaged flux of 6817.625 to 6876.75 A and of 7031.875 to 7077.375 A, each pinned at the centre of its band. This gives 1.4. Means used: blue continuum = 8.31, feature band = 8.57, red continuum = 10.3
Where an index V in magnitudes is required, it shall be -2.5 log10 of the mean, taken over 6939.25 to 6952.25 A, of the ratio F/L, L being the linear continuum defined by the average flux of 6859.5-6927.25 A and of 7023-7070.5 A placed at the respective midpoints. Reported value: -0.06 mag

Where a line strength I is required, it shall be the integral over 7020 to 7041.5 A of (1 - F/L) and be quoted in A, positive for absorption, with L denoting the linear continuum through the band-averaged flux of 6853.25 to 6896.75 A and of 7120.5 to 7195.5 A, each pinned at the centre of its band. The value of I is -3.62 A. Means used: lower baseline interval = 8.36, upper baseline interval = 9.05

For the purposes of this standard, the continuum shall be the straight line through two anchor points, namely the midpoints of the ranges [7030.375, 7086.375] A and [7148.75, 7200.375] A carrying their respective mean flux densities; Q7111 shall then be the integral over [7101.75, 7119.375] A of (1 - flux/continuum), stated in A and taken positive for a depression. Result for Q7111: 0.6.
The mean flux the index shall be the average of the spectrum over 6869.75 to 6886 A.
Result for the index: 8.41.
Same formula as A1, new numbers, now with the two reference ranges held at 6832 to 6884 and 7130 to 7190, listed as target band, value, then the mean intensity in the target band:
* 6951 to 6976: -3.67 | 9.8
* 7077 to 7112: -2.52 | 9.46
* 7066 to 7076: -1.34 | 9.95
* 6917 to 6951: -2.79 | 9.18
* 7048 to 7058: -2.14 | 10.6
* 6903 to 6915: -0.33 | 8.66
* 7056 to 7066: -1.29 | 9.89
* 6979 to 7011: -4.51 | 9.83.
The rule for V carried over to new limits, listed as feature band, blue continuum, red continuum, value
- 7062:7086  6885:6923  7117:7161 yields -0.13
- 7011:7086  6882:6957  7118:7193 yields -0.13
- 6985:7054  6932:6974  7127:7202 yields -0.08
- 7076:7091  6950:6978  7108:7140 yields -0.05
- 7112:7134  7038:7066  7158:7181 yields 0.05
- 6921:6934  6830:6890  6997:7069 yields 0.02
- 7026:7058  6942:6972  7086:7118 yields -0.10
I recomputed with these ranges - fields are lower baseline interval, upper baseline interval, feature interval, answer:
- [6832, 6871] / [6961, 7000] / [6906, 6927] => 0.92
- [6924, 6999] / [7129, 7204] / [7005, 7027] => -1.57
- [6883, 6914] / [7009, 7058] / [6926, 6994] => -1.68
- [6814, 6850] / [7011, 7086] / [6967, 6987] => -0.18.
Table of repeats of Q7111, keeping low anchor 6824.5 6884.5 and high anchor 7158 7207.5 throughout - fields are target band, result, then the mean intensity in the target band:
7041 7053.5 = -2.6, 10.8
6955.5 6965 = -1.3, 9.81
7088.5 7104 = -0.2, 9.2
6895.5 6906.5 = -0.1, 8.53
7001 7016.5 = -2.4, 10.1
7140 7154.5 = 1.1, 8.49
